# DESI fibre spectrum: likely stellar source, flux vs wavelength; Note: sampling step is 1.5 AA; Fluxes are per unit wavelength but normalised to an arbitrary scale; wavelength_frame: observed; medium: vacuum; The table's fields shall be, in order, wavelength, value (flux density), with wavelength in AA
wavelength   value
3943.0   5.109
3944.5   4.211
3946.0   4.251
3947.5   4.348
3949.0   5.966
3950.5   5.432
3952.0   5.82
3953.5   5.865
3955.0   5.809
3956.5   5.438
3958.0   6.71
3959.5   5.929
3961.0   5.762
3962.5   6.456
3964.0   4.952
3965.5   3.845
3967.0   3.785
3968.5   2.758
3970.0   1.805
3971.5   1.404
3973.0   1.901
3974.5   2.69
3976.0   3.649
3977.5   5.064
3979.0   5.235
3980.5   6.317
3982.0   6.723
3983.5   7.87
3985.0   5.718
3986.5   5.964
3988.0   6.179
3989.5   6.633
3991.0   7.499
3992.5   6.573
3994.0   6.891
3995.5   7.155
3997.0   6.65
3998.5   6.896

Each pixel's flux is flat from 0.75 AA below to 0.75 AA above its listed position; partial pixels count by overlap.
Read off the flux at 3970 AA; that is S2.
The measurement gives 1.805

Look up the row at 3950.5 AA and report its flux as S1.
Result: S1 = 5.432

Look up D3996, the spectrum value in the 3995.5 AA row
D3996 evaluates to 7.155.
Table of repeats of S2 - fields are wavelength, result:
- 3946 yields 4.251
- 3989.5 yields 6.633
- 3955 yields 5.809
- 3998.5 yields 6.896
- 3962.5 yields 6.456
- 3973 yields 1.901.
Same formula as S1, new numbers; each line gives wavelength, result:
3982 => 6.723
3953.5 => 5.865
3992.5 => 6.573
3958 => 6.71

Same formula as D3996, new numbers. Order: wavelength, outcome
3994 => 6.891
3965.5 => 3.845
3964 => 4.952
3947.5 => 4.348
